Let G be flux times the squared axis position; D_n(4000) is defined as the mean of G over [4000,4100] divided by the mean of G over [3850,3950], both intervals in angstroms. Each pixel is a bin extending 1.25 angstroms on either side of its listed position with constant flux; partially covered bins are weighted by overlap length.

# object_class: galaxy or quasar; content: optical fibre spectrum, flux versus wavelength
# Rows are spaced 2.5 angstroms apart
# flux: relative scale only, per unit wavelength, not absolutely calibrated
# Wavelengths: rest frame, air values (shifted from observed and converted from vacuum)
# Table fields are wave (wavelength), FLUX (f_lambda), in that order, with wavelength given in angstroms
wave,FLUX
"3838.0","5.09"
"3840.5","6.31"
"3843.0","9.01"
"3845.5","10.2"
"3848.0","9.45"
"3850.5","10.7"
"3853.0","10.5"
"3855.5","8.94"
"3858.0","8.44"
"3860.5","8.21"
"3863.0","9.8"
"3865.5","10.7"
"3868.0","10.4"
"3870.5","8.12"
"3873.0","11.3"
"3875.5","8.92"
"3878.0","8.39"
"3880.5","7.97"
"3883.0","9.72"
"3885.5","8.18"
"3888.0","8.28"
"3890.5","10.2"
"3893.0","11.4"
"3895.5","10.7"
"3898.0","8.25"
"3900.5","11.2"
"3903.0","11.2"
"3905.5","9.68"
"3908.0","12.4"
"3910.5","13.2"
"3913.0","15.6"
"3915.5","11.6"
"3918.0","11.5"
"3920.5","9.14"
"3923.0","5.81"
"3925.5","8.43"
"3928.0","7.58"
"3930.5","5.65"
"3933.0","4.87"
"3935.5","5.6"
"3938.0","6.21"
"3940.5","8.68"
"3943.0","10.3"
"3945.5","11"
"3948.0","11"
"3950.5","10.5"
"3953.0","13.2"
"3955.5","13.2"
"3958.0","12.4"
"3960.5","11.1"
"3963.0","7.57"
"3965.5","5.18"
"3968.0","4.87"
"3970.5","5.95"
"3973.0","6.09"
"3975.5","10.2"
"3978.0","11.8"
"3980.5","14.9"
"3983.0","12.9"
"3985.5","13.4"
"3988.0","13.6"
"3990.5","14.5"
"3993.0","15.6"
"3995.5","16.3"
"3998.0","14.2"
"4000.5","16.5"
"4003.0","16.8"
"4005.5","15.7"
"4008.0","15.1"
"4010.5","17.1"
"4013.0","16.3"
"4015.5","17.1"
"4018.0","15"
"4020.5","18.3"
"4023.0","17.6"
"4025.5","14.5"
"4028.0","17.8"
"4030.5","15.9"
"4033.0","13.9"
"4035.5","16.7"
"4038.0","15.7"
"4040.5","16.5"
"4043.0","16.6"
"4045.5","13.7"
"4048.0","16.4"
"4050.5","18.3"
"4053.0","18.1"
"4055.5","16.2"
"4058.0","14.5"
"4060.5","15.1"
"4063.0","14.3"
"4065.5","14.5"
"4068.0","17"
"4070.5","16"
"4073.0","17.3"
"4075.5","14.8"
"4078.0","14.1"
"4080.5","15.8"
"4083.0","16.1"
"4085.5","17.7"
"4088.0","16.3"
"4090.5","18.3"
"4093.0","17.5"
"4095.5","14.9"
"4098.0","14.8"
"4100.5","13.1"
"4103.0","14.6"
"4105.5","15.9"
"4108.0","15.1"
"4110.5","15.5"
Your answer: 1.8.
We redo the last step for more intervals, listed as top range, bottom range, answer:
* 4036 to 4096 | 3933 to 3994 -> 1.65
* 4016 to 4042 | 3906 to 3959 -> 1.72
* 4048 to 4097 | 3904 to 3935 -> 1.83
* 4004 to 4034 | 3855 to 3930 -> 1.76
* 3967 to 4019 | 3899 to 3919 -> 1.18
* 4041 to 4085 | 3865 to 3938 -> 1.82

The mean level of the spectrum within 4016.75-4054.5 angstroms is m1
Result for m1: 16.3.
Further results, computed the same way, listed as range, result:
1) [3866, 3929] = 9.99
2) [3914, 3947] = 8.26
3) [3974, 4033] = 15.2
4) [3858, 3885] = 9.28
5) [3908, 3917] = 13.3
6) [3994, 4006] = 15.9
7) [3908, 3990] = 9.87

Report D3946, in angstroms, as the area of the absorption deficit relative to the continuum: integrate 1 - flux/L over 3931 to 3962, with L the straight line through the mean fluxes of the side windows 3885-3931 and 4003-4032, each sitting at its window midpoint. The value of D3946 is 6.75 angstroms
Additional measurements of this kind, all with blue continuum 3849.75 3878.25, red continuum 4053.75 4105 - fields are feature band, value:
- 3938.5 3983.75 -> 8.64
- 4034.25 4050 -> -1.54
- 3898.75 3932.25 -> 2.57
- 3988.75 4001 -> -1.85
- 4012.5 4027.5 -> -2.74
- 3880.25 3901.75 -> 1.48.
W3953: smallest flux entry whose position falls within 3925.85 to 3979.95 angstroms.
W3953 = 4.87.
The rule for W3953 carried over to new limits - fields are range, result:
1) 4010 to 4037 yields 13.9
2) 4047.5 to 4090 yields 14.1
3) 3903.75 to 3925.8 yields 5.81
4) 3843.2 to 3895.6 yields 7.97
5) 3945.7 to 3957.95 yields 10.5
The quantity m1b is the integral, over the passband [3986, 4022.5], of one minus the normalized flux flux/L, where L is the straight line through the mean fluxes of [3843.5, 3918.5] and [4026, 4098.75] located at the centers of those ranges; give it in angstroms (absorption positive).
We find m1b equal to -4.4 angstroms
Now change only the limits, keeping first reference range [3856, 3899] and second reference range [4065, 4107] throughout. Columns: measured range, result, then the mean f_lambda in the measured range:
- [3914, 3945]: 8.07 angstroms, 8.08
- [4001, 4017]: -3.46 angstroms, 16.3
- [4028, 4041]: -1.53 angstroms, 15.9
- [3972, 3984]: 1.20 angstroms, 11.2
